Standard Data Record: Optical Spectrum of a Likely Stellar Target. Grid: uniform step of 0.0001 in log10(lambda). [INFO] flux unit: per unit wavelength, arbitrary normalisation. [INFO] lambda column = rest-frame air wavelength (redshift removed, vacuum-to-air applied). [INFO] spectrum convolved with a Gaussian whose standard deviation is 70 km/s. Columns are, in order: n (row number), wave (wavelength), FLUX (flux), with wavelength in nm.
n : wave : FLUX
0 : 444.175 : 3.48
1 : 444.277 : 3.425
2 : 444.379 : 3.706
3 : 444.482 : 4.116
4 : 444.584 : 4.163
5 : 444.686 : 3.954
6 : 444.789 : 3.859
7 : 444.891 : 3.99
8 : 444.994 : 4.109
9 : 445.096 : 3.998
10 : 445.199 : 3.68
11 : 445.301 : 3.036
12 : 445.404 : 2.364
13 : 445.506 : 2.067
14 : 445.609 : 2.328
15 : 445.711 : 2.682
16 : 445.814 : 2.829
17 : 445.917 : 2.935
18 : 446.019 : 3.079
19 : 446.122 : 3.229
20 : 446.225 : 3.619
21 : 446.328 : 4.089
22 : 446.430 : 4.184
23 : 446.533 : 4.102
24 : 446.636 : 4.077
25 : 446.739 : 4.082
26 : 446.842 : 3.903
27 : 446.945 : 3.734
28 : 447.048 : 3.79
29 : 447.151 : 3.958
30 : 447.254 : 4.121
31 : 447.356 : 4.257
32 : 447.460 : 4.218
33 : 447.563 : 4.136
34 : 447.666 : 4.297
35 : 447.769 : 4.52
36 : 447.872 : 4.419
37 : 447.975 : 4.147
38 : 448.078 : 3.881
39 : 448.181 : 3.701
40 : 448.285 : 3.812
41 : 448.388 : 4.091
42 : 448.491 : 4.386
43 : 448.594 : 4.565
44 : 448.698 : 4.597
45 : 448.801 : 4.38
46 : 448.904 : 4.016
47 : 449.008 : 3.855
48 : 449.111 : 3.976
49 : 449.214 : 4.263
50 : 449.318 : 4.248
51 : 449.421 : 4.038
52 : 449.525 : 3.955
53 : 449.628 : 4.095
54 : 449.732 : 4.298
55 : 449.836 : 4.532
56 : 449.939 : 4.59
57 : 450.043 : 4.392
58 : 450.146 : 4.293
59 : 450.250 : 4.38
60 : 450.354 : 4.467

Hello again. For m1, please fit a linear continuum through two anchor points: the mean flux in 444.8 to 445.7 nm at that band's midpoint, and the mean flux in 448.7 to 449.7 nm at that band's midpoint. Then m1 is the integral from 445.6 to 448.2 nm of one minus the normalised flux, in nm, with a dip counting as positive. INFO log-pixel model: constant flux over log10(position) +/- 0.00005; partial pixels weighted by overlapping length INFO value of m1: -0.15 nm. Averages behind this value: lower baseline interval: 3.21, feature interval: 3.81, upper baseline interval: 4.12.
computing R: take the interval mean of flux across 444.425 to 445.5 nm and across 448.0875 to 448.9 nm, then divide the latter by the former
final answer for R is 1.15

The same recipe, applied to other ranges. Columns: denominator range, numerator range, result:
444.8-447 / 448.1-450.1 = 1.22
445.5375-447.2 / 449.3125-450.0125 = 1.21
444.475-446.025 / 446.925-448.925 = 1.26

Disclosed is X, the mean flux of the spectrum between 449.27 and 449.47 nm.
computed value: 4.15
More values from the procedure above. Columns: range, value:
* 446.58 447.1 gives 3.91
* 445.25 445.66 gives 2.45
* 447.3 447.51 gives 4.23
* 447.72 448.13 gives 4.25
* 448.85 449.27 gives 4.03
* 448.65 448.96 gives 4.32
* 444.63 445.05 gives 3.98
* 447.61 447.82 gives 4.41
